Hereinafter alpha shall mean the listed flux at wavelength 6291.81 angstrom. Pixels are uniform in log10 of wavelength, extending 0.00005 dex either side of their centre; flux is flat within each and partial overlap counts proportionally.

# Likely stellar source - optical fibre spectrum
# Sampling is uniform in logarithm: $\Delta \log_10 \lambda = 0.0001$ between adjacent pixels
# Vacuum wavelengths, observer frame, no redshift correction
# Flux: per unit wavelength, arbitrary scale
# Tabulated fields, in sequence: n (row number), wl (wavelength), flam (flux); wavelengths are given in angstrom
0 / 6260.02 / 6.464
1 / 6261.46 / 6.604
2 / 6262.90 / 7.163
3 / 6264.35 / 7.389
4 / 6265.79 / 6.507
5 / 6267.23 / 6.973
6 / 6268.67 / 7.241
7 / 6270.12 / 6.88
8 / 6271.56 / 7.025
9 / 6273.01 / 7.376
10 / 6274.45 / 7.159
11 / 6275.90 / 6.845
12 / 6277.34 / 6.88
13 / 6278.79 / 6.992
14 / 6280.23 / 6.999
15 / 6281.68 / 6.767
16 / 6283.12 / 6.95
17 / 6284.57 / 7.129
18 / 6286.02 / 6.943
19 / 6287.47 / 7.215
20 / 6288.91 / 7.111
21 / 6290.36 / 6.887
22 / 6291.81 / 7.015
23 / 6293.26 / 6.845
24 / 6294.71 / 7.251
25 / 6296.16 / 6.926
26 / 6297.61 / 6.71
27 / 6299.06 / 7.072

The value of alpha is 7.015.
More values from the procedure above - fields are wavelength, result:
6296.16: 6.926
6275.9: 6.845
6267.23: 6.973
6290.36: 6.887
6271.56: 7.025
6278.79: 6.992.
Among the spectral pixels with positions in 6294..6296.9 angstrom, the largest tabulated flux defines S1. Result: 7.251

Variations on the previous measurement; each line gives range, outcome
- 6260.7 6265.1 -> 7.389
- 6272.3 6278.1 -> 7.376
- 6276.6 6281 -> 6.999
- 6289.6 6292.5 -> 7.015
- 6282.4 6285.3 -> 7.129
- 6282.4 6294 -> 7.215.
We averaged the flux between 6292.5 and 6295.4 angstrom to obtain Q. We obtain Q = 7.04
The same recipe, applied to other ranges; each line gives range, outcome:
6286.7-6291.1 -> 7.07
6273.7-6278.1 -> 6.97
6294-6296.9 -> 7.08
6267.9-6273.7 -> 7.12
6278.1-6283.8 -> 6.94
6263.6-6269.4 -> 7.02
